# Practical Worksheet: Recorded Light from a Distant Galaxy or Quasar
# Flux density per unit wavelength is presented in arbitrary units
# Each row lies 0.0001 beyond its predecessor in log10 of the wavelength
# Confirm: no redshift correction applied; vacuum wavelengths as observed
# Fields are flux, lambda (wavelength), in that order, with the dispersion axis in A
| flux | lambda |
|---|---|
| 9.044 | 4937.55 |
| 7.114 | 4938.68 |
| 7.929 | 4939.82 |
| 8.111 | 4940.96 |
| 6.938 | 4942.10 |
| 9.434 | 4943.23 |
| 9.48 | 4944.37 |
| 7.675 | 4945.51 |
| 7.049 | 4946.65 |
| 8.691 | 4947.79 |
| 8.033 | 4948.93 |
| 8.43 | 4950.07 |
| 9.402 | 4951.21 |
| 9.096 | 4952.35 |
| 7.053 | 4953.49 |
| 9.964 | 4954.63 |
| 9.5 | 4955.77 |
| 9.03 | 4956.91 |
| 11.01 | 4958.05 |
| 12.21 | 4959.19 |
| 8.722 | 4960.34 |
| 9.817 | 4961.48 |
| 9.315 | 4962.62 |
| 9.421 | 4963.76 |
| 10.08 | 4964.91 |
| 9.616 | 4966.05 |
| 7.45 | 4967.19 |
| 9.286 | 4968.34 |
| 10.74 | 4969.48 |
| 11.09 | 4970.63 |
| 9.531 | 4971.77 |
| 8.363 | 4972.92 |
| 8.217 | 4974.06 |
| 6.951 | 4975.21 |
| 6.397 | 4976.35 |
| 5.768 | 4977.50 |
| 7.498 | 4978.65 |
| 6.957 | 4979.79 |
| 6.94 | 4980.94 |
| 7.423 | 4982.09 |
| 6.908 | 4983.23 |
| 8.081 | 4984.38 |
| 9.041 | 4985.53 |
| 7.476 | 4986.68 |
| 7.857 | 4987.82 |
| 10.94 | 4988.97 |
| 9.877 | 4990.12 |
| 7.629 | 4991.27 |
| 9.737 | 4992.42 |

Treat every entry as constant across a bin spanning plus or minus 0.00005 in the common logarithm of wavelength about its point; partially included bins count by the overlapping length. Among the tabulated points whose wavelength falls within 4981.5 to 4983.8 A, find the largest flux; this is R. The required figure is 7.423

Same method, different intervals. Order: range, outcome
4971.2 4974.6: 9.531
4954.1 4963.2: 12.21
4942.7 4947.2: 9.48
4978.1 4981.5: 7.498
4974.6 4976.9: 6.951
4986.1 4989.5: 10.94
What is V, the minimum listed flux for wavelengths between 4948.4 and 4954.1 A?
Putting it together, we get 7.053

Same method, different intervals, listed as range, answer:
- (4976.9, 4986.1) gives 5.768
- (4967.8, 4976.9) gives 6.397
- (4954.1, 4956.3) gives 9.5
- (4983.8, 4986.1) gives 8.081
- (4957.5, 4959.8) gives 11.01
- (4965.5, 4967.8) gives 7.45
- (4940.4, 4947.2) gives 6.938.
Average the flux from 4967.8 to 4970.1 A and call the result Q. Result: 10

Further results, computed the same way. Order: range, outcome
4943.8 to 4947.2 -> 8.07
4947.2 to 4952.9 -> 8.72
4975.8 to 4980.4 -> 6.65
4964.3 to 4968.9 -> 9.1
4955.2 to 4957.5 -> 9.29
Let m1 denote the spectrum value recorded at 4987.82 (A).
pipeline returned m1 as 7.857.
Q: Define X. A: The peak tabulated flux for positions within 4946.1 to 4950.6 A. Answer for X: 8.691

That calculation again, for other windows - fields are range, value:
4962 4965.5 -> 10.08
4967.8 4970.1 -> 10.74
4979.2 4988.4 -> 9.041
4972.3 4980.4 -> 8.363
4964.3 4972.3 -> 11.09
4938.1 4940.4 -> 7.929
